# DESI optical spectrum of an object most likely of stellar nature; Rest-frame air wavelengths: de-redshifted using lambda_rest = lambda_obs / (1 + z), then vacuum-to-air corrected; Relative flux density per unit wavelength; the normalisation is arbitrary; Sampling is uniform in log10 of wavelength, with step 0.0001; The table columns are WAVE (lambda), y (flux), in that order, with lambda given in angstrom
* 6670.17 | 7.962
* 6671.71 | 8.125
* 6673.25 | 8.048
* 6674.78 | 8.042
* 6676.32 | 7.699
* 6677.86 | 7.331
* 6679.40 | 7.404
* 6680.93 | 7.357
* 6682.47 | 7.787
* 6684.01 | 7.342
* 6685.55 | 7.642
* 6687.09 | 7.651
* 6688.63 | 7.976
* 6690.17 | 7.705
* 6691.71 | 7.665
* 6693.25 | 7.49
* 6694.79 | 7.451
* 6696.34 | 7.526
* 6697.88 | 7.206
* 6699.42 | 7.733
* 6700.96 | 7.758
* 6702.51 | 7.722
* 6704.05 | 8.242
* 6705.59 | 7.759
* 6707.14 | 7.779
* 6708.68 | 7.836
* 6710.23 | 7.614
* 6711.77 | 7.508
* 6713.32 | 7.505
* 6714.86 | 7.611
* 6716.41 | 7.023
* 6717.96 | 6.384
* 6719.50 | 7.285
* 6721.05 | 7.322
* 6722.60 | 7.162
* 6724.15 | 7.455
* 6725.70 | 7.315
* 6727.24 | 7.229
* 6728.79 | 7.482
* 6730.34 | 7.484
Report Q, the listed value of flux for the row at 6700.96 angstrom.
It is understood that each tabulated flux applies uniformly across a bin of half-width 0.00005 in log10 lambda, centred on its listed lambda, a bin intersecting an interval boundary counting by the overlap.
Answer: 7.758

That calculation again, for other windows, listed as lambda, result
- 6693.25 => 7.49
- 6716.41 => 7.023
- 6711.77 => 7.508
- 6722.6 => 7.162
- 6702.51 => 7.722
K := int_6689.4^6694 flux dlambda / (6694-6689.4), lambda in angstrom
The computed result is 7.62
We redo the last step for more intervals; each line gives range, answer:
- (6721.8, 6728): 7.29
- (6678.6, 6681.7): 7.39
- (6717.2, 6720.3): 6.85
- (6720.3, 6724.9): 7.31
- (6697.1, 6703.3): 7.61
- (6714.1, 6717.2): 7.3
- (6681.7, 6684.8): 7.56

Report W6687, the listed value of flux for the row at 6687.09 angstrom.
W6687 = 7.651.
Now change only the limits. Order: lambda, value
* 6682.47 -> 7.787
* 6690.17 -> 7.705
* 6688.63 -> 7.976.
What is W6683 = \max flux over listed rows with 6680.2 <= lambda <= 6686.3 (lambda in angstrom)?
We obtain 7.787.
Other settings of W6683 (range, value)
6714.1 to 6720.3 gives 7.611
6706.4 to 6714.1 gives 7.836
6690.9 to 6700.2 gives 7.733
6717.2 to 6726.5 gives 7.455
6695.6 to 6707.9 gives 8.242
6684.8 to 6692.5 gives 7.976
